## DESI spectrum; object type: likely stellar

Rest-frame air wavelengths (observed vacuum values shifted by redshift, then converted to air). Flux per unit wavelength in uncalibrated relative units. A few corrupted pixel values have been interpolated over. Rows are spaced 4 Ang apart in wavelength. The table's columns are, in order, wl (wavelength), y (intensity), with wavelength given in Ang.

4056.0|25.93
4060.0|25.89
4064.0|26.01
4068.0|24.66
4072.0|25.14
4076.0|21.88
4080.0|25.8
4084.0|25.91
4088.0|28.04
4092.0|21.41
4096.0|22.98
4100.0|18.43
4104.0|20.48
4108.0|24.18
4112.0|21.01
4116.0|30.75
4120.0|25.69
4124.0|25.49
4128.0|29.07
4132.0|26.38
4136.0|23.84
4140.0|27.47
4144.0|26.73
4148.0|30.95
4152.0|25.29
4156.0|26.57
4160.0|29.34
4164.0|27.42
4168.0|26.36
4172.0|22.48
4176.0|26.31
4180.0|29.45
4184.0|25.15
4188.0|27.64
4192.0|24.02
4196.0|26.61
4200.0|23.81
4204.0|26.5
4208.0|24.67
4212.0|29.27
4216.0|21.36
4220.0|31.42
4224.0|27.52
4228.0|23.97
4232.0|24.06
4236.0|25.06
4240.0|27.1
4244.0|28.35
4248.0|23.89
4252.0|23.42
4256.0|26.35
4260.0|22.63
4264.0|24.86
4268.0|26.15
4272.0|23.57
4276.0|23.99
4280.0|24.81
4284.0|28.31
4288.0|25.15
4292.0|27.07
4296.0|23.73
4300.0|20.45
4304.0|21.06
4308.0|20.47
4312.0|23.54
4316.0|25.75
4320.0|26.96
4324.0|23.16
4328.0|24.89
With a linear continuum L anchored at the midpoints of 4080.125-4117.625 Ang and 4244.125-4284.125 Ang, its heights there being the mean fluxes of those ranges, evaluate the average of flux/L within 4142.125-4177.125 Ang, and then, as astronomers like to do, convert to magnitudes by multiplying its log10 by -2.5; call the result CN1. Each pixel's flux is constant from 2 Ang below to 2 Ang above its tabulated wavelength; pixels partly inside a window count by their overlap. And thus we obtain -0.12 mag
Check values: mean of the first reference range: 23.7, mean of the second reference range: 24.8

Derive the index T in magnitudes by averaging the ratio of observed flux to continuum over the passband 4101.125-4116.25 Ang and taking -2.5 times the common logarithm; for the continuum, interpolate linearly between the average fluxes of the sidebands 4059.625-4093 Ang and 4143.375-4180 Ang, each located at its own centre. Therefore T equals 0.12 mag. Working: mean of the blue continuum 25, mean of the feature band 23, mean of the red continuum 27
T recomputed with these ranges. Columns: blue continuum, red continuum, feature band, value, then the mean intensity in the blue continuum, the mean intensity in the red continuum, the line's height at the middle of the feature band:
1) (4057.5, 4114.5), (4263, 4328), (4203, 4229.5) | -0.10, 23.8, 24.3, 24.1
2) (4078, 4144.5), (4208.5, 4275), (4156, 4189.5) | -0.07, 24.9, 25.5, 25.2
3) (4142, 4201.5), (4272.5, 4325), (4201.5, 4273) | -0.01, 26.6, 24.2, 25.3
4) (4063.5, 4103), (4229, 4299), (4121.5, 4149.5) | -0.12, 23.9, 25.1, 24.2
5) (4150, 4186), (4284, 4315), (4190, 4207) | 0.02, 26.5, 23.5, 25.8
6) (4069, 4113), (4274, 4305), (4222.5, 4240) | -0.05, 23.3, 24.4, 24.1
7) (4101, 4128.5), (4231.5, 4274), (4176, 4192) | -0.08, 24.8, 25.1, 24.9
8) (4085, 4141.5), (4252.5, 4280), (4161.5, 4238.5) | -0.06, 24.7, 24.5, 24.6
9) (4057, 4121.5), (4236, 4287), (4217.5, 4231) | -0.09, 24.3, 25.3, 25.1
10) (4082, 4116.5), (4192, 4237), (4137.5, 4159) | -0.13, 23.4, 25.8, 24.4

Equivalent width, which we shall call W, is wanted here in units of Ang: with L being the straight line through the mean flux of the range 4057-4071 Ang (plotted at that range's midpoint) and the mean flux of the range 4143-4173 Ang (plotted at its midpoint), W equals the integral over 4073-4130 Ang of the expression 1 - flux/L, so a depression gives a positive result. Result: 3.8 Ang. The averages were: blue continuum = 25.5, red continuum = 27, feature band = 24.4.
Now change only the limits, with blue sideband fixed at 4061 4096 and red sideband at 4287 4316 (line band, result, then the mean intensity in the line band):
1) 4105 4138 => -1.6 Ang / 25.6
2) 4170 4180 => -0.5 Ang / 25.4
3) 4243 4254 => -0.6 Ang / 24.9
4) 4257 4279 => -0.9 Ang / 24.4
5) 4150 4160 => -1.0 Ang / 26.6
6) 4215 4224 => -1.3 Ang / 27.2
